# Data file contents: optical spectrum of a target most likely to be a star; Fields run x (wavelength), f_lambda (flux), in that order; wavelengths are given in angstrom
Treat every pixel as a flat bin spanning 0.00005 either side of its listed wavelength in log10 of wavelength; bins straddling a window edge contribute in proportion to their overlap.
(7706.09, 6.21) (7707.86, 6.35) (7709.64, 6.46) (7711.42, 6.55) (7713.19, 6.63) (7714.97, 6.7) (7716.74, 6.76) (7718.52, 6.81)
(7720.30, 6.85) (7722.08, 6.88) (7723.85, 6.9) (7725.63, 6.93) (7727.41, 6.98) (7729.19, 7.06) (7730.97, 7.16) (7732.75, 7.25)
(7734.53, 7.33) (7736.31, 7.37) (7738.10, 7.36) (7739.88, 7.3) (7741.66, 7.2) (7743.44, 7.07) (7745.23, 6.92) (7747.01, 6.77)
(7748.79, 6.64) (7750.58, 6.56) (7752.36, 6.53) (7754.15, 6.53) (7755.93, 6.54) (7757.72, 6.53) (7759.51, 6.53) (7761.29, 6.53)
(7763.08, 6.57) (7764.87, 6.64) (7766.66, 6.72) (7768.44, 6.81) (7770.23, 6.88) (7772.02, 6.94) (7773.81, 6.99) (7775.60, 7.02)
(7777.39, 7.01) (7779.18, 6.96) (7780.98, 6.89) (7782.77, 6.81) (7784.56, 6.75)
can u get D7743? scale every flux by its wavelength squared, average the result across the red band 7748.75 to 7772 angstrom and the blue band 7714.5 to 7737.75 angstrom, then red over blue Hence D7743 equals 0.95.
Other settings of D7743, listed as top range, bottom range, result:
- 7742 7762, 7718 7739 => 0.95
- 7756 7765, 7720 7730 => 0.95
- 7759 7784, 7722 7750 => 0.97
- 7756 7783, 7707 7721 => 1.04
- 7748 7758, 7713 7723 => 0.97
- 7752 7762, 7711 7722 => 0.98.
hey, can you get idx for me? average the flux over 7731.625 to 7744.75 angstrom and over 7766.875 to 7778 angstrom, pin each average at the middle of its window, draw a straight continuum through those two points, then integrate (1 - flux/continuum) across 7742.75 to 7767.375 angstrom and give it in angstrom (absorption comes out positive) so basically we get 1.6 angstrom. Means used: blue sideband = 7.25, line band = 6.64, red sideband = 6.93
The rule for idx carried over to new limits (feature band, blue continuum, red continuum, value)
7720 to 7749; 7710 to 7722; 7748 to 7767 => -1.8 angstrom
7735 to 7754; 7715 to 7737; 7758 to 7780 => -0.1 angstrom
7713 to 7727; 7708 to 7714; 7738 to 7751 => -0.4 angstrom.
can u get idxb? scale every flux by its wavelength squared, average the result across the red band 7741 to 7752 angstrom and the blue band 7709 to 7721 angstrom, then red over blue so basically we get 1.0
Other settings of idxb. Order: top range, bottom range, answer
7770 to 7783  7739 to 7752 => 1.01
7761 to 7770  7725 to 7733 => 0.95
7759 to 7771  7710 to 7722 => 1.01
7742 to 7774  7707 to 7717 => 1.03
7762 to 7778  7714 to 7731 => 1.00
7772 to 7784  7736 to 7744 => 0.97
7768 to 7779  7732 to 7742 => 0.96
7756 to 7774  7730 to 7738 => 0.93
